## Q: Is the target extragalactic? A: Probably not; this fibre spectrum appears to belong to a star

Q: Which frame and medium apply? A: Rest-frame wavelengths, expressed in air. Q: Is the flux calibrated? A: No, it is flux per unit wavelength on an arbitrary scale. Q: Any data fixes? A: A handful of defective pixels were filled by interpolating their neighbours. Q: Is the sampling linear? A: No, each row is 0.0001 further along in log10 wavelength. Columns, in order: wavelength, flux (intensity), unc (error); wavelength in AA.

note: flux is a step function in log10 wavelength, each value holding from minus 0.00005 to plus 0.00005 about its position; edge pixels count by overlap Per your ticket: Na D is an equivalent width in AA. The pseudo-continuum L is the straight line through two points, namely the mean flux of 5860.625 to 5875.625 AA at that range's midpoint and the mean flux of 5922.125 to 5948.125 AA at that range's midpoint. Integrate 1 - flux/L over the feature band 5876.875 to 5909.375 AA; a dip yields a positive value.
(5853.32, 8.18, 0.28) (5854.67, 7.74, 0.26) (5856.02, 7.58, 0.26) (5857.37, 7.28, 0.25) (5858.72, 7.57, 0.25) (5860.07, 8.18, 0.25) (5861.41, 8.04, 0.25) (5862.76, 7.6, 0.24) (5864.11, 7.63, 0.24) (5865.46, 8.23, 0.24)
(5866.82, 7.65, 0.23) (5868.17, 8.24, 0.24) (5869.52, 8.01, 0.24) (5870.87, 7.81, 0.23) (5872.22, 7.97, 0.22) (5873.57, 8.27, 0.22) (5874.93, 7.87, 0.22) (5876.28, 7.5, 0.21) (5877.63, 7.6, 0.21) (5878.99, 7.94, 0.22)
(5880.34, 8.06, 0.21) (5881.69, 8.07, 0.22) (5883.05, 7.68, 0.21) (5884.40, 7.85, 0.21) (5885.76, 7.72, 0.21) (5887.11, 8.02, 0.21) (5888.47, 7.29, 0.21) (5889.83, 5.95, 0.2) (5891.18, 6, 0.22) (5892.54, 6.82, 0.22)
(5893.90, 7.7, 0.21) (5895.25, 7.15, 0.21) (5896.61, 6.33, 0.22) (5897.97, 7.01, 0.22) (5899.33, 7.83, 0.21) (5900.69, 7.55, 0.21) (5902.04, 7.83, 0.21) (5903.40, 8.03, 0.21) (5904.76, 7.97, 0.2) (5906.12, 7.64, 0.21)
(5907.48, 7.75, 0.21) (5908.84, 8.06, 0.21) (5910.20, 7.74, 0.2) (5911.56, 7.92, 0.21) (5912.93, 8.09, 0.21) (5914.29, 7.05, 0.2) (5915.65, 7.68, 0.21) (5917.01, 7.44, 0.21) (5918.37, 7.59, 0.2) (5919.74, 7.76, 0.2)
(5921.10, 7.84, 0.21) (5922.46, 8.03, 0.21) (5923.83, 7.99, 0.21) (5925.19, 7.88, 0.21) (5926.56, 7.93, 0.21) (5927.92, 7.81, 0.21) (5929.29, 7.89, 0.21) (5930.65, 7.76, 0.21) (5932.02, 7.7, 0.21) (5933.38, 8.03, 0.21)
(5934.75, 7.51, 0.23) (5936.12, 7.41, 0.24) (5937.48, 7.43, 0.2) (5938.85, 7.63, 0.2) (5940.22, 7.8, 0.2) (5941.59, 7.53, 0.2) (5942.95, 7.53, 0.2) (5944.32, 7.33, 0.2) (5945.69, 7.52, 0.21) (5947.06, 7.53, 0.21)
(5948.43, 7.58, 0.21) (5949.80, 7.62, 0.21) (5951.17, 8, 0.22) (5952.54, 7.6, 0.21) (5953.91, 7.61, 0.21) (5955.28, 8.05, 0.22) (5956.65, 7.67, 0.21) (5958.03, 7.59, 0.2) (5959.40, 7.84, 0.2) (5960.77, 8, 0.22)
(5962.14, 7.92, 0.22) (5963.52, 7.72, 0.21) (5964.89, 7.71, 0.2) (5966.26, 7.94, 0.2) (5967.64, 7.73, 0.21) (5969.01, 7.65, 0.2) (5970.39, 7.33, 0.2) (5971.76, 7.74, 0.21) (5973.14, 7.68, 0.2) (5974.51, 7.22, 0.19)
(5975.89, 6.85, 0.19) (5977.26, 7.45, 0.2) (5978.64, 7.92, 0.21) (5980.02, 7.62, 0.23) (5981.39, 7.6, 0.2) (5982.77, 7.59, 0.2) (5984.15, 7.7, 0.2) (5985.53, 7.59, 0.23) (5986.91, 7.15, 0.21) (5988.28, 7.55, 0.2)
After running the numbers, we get 1.5 AA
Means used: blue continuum 7.94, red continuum 7.69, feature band 7.49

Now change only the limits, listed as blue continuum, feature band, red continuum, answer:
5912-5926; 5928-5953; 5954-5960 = 0.37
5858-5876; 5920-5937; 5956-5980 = -0.13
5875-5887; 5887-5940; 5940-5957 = 1.17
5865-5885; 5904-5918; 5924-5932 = 0.24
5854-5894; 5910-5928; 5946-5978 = -0.26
